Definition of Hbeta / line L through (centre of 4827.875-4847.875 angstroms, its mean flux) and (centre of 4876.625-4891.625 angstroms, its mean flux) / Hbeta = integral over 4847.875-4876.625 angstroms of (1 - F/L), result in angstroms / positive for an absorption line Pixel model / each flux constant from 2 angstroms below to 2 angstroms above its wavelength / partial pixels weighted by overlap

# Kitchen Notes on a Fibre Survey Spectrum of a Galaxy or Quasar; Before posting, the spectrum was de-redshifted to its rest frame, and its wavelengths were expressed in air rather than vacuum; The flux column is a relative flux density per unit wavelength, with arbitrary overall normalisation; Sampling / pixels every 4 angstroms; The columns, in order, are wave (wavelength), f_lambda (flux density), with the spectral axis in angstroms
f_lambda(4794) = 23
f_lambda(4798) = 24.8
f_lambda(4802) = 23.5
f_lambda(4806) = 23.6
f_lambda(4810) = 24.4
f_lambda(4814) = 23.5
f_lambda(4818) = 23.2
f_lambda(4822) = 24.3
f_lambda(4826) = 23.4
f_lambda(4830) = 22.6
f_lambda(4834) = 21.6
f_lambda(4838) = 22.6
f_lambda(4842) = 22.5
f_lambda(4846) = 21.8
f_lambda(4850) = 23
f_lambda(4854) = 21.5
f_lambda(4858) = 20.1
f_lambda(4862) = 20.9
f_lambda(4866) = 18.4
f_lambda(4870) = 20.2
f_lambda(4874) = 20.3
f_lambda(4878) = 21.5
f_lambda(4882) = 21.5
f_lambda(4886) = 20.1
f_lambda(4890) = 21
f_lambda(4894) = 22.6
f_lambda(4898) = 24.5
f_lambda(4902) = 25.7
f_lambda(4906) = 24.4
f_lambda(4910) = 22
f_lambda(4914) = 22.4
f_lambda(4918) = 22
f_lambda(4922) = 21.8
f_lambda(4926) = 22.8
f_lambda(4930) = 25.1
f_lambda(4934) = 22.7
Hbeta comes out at 1.2 angstroms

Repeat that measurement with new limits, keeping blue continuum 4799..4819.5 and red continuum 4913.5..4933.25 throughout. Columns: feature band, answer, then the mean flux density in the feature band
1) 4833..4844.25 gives 0.6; 22.3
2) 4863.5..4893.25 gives 3.4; 20.5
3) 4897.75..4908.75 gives -0.8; 24.7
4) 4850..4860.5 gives 1.0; 21.2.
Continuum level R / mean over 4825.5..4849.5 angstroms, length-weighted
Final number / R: 22.4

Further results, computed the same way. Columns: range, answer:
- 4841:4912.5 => 21.8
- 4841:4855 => 22.2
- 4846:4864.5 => 21.3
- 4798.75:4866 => 22.6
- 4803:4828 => 23.7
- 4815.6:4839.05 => 23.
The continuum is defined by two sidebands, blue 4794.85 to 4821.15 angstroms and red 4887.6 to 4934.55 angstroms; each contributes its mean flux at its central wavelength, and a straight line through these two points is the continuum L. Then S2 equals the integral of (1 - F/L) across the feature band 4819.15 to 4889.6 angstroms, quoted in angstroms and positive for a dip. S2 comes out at 5.80 angstroms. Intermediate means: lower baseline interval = 23.8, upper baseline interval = 23.1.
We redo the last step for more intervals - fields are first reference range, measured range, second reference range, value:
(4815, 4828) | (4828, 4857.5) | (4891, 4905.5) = 2.02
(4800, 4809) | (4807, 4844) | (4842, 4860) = -0.59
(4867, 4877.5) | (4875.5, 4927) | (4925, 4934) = -1.00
